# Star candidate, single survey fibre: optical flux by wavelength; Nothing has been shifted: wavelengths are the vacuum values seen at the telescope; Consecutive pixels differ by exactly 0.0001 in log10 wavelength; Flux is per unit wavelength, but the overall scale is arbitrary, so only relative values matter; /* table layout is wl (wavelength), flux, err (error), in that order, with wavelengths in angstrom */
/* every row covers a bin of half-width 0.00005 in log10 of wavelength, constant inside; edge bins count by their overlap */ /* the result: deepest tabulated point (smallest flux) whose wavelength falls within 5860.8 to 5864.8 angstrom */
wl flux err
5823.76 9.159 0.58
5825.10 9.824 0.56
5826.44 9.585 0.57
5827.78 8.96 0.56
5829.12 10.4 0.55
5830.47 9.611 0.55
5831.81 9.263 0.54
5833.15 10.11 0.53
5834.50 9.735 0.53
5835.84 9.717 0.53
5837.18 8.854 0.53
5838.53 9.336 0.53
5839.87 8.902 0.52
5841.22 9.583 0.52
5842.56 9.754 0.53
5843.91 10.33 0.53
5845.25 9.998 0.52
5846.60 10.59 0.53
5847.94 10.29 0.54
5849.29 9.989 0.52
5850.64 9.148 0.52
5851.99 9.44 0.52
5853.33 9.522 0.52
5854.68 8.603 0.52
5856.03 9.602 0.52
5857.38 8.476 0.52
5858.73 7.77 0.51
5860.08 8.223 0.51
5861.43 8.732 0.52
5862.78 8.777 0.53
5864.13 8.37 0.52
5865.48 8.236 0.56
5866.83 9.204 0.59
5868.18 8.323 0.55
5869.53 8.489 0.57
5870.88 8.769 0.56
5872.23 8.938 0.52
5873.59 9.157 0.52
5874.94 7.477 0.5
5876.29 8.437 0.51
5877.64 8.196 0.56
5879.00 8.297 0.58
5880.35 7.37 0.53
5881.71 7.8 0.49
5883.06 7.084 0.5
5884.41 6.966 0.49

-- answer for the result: 8.37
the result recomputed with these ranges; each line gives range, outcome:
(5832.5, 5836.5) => 9.717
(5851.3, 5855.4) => 8.603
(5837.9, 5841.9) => 8.902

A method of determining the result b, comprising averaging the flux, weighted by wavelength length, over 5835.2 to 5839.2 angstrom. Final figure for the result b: 9.3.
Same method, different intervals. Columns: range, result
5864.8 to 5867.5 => 8.72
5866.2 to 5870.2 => 8.67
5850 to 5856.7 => 9.26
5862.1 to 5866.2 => 8.47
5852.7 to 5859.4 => 8.78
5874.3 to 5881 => 7.96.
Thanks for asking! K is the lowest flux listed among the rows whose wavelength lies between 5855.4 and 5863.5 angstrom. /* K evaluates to 7.77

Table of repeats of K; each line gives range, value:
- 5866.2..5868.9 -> 8.323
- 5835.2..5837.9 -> 8.854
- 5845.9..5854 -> 9.148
